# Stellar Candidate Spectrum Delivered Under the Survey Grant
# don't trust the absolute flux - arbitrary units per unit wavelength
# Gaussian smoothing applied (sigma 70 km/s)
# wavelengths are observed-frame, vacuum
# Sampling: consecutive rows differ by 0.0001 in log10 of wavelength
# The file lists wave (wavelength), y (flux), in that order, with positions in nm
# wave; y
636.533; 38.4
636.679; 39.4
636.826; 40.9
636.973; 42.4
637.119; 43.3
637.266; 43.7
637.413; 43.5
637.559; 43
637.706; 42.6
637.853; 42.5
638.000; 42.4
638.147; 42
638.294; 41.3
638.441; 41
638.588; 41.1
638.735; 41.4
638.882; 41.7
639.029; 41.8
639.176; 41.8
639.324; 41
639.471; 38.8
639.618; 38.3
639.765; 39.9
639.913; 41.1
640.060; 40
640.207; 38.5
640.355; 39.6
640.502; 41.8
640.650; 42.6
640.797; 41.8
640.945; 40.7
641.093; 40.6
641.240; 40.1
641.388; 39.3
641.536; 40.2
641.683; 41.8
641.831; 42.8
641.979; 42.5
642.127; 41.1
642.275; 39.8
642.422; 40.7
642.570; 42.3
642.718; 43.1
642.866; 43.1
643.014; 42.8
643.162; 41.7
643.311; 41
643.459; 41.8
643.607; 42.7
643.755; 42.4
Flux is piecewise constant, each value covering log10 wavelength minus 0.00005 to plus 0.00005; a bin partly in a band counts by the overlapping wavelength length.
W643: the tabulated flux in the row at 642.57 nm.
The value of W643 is 42.3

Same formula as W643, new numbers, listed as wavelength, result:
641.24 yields 40.1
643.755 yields 42.4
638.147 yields 42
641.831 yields 42.8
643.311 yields 41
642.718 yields 43.1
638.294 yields 41.3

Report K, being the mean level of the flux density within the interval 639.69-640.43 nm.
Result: 39.8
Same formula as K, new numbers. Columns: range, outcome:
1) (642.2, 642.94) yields 41.8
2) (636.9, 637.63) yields 43.2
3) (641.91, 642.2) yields 41.8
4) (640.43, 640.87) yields 42.1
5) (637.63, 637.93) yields 42.5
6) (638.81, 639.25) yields 41.8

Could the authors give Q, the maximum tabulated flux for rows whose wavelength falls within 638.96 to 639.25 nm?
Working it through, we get 41.8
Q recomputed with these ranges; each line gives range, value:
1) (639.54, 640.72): 42.6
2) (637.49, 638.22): 43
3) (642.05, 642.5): 41.1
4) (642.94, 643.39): 42.8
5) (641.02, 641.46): 40.6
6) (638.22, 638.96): 41.7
